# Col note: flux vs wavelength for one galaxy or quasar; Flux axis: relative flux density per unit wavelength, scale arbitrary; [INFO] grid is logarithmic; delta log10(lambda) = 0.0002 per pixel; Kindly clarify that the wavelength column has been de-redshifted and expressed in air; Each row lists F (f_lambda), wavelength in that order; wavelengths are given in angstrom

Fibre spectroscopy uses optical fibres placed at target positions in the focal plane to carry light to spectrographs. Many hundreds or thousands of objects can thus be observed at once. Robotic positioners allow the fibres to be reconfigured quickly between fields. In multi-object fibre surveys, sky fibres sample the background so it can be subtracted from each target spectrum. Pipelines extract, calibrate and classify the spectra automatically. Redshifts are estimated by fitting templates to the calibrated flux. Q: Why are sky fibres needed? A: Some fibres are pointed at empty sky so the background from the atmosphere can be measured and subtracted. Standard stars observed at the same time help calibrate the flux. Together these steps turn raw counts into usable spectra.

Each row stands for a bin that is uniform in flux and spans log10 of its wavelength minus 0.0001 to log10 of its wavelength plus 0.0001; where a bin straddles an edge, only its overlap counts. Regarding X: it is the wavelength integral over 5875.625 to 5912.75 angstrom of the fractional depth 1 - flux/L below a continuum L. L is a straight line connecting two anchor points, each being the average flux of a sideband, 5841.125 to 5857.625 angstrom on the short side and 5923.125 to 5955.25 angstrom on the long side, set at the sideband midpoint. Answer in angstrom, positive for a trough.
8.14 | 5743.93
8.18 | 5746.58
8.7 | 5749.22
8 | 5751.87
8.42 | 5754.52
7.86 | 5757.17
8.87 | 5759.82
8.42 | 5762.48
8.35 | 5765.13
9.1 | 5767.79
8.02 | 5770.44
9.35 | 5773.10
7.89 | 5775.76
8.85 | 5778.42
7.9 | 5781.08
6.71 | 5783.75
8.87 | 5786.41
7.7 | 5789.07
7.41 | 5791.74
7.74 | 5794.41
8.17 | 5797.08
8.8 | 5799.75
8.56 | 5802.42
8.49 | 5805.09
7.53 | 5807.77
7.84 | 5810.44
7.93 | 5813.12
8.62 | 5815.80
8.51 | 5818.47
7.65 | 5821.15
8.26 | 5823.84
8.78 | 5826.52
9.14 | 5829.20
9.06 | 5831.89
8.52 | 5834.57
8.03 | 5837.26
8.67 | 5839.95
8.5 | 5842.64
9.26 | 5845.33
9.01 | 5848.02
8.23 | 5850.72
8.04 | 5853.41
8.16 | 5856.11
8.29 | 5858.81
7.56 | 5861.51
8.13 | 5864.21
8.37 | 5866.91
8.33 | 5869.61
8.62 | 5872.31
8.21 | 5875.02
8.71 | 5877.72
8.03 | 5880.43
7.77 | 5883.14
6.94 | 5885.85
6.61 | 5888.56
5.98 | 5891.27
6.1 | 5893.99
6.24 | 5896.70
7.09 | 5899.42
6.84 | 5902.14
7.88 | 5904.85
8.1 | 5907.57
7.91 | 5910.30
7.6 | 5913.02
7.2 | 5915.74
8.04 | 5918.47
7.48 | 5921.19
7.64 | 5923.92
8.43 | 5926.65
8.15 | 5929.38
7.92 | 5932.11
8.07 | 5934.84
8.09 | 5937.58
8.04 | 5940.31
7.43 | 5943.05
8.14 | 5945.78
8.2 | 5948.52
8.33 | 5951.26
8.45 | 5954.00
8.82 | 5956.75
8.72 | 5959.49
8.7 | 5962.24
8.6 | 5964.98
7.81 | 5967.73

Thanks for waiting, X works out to 4.6 angstrom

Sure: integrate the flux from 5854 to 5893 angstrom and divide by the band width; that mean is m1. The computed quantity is 7.82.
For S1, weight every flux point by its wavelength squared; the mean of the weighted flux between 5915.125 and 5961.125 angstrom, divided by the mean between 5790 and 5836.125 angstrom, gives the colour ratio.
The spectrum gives 1.0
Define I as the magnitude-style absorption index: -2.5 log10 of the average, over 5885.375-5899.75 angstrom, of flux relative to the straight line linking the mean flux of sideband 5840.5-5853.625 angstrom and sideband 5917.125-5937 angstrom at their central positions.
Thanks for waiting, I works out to 0.27 mag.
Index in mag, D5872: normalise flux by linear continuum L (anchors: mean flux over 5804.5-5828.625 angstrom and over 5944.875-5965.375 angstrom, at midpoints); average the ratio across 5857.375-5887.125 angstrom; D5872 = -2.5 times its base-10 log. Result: 0.03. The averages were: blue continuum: 8.2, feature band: 8.09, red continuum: 8.5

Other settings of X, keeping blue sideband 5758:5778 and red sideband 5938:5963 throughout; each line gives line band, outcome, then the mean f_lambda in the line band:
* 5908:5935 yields 1.6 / 7.84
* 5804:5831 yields 0.7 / 8.29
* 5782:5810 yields 1.7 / 7.99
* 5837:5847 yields -0.3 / 8.69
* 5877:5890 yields 1.3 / 7.55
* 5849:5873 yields 0.7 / 8.19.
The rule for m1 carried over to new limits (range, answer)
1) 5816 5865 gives 8.44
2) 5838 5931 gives 7.83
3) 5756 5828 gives 8.23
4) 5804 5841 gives 8.36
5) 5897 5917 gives 7.45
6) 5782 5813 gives 7.98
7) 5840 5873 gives 8.38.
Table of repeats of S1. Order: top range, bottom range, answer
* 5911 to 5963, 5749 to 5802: 1.03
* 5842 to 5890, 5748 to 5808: 1.02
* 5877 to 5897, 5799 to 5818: 0.88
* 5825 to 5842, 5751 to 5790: 1.07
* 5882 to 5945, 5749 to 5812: 0.95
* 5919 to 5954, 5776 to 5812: 1.05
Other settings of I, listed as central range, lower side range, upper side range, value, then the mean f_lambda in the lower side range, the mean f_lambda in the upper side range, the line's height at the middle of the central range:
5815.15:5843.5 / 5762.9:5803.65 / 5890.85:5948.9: -0.07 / 8.23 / 7.59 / 8.01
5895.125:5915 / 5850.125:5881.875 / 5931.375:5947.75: 0.10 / 8.22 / 7.96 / 8.08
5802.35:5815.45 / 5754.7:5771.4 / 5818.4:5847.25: 0.06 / 8.45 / 8.59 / 8.54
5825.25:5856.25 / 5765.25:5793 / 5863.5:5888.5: -0.07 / 8.19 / 8.05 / 8.1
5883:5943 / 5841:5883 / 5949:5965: 0.14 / 8.35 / 8.58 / 8.47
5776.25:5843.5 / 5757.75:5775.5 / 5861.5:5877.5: 0.03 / 8.6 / 8.3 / 8.47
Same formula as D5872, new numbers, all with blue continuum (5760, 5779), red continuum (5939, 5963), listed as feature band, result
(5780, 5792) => 0.11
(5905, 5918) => 0.08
